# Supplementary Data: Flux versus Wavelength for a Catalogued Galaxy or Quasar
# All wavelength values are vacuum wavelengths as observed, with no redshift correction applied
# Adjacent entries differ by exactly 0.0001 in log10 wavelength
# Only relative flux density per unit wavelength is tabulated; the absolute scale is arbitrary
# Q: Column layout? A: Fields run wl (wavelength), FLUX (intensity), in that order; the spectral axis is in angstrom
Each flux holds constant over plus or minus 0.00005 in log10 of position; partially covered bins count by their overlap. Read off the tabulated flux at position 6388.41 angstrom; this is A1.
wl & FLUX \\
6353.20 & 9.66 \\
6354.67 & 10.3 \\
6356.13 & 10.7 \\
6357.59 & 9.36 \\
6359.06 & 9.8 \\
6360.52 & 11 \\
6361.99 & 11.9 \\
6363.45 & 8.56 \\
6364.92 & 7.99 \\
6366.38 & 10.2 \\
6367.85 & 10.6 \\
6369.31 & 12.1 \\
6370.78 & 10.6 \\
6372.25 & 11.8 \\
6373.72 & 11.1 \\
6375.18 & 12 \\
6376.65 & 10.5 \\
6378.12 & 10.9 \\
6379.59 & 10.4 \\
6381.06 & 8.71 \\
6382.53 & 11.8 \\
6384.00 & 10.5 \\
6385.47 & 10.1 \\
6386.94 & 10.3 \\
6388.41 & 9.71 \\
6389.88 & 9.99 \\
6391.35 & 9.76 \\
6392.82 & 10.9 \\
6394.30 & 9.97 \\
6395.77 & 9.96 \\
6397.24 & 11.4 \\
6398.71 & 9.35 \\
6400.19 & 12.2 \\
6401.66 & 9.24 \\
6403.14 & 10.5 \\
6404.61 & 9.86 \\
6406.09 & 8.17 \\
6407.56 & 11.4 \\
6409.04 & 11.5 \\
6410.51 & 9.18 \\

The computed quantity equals 9.71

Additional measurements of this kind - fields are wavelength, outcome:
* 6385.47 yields 10.1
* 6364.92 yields 7.99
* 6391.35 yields 9.76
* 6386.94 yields 10.3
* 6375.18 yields 12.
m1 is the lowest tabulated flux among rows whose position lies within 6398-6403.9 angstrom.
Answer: 9.24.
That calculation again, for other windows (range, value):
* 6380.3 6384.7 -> 8.71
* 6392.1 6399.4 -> 9.35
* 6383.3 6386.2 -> 10.1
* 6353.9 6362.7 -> 9.36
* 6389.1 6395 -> 9.76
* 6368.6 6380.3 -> 10.4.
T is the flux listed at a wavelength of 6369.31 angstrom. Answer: 12.1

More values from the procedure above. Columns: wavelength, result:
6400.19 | 12.2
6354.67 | 10.3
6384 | 10.5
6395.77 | 9.96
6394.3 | 9.97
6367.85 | 10.6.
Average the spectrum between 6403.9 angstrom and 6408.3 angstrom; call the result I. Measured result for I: 9.81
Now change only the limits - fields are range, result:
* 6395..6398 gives 10.7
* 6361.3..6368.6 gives 9.86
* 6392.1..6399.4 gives 10.3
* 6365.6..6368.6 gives 10.4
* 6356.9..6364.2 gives 10.1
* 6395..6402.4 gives 10.4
